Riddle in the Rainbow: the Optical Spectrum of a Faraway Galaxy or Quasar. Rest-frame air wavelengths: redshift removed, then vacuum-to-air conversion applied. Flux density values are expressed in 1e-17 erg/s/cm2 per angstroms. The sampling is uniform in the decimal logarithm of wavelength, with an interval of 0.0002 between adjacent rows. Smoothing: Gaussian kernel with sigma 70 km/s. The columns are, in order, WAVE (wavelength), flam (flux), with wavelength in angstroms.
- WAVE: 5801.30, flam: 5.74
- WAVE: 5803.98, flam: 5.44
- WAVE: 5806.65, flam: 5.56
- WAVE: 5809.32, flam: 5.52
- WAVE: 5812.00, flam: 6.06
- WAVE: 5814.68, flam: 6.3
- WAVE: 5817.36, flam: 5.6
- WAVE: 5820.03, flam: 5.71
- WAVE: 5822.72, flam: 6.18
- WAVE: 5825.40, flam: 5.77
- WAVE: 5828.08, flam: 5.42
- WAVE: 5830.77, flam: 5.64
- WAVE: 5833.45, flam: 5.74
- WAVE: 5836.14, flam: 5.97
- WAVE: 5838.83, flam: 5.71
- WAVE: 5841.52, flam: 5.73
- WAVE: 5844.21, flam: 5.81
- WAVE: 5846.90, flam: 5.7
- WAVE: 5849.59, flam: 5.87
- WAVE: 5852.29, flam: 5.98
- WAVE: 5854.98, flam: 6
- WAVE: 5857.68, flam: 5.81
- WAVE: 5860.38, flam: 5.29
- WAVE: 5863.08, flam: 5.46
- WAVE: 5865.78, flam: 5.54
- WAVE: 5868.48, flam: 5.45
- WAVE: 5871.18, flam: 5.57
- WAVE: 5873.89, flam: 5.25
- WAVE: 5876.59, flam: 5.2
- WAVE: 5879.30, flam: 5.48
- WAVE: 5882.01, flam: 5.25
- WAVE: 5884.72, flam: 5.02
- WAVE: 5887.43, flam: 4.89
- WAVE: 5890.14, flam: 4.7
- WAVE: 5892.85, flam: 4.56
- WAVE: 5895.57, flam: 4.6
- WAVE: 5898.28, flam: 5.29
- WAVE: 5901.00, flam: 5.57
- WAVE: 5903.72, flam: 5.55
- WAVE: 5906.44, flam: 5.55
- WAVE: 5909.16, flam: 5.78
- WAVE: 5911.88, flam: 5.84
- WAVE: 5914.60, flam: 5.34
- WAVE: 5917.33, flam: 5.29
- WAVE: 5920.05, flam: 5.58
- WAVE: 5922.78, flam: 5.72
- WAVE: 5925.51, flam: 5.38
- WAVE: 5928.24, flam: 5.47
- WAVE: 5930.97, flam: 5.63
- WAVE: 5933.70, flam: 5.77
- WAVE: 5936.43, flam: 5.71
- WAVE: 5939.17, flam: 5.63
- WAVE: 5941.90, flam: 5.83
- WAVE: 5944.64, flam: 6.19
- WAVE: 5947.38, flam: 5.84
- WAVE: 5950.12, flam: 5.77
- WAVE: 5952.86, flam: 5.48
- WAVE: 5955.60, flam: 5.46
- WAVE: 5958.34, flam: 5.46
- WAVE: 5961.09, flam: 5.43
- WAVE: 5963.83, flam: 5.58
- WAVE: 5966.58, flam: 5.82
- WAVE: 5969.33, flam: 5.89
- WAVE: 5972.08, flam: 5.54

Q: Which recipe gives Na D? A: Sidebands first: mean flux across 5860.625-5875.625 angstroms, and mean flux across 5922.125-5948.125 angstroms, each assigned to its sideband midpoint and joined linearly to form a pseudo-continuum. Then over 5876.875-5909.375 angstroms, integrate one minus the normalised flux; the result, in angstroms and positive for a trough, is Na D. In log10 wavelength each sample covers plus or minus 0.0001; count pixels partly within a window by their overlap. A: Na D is 2.20 angstroms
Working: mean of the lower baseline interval 5.44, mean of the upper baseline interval 5.71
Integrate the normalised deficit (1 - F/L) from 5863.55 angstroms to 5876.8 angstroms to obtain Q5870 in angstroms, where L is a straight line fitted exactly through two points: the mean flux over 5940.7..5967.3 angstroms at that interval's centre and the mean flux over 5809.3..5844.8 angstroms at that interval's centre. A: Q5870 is 0.8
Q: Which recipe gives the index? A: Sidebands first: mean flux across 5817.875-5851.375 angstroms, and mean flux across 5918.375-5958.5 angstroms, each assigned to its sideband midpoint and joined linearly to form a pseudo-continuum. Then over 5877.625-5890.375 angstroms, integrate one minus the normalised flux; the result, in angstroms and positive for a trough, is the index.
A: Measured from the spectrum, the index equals 1.4 angstroms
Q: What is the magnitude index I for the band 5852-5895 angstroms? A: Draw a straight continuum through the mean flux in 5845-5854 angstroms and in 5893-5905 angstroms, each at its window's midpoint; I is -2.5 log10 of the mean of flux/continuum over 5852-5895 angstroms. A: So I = 0.04 mag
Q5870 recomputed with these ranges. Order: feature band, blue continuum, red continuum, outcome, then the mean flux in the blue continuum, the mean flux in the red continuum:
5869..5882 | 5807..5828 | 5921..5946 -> 0.9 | 5.84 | 5.7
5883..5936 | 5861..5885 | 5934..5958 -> 1.9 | 5.37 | 5.73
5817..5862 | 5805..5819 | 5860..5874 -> -1.1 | 5.8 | 5.45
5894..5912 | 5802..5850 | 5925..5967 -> 0.9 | 5.76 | 5.66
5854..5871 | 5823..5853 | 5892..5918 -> 0.1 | 5.77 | 5.35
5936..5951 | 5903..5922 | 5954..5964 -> -0.9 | 5.57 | 5.47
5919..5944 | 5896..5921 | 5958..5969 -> -0.5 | 5.5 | 5.61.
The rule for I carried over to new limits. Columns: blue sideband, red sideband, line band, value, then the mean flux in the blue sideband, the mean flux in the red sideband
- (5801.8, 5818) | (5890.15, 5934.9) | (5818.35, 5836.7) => -0.014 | 5.75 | 5.41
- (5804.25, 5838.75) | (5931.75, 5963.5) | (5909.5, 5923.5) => 0.028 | 5.78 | 5.68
